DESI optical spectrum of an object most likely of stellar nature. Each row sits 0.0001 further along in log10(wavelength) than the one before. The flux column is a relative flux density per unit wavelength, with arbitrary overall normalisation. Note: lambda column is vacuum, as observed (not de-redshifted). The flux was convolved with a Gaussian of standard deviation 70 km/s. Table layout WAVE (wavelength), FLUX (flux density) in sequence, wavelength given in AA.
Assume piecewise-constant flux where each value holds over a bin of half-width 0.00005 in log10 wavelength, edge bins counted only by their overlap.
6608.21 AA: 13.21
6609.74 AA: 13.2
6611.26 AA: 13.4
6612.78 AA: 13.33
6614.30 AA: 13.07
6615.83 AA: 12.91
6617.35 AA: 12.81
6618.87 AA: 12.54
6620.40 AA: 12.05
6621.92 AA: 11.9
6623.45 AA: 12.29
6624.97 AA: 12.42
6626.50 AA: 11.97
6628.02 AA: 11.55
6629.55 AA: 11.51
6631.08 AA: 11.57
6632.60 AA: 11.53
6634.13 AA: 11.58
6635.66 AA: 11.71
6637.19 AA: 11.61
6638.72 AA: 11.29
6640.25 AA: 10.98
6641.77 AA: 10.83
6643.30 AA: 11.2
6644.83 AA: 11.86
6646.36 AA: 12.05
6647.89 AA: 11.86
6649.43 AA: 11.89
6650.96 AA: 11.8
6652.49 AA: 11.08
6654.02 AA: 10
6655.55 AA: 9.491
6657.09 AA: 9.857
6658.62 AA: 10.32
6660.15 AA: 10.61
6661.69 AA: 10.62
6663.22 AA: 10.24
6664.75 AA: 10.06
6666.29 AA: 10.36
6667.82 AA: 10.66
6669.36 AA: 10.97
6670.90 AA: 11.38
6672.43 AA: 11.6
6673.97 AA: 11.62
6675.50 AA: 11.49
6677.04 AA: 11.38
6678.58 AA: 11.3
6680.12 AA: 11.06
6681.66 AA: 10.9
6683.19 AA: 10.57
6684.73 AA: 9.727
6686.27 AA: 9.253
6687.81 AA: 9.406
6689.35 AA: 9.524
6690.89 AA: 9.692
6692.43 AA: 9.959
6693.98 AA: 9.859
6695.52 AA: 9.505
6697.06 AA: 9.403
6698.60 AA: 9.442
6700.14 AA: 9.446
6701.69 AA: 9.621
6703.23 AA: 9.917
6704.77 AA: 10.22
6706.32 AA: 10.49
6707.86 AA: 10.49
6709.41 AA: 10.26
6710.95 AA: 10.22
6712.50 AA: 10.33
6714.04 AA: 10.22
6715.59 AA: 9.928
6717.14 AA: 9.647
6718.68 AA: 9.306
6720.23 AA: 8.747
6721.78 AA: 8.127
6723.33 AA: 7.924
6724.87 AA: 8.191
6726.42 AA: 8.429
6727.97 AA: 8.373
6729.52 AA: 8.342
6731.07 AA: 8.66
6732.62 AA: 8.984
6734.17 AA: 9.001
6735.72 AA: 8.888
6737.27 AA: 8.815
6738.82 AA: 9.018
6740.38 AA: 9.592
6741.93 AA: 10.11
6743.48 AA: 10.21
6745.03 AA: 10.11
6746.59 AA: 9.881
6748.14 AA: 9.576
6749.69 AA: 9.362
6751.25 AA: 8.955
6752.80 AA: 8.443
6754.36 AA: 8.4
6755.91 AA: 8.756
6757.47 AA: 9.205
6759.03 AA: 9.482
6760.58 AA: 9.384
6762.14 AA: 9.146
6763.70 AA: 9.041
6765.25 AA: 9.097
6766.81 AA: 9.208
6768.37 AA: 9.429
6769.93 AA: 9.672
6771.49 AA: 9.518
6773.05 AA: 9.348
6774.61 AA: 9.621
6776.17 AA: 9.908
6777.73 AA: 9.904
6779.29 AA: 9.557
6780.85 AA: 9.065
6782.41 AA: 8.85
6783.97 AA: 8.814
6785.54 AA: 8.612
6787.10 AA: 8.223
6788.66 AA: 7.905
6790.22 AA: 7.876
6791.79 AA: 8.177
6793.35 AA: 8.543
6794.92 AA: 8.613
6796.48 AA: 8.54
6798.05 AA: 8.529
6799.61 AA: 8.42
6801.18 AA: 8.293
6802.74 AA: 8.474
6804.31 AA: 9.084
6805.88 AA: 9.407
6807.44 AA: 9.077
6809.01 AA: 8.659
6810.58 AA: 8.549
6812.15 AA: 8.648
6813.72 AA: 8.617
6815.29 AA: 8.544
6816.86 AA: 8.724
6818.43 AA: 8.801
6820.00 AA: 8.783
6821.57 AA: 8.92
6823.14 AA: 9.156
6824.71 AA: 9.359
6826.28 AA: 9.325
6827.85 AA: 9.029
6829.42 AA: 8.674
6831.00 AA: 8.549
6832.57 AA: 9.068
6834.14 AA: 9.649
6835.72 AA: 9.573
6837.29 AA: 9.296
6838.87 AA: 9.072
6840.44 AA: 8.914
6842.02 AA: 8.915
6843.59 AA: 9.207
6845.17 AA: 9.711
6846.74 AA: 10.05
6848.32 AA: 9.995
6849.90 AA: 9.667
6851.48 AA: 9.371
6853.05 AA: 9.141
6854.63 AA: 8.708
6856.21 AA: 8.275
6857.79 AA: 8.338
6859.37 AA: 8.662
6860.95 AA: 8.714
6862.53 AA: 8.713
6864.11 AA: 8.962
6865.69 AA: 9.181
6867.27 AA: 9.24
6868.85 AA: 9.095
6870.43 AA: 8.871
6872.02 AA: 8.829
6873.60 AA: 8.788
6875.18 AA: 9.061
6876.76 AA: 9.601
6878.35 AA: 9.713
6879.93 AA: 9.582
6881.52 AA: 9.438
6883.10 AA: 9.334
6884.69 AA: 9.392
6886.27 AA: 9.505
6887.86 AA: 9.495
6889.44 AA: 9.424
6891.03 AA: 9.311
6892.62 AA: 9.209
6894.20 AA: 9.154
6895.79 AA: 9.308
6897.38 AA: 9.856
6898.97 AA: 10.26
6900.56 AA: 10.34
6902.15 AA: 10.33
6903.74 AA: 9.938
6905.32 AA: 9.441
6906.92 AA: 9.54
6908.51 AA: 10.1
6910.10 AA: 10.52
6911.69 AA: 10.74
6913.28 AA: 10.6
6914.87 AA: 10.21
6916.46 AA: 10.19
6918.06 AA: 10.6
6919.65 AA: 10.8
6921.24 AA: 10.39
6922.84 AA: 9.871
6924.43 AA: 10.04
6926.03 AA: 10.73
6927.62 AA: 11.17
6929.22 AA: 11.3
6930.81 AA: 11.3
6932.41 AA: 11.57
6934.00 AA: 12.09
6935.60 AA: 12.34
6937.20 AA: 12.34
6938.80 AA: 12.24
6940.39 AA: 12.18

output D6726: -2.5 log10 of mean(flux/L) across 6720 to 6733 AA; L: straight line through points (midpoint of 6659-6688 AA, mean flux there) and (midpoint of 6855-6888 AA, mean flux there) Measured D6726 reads 0.220 mag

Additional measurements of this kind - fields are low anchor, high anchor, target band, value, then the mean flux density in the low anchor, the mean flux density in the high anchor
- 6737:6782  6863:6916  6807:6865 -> 0.06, 9.37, 9.59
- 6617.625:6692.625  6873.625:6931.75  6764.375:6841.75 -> 0.17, 11.1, 9.98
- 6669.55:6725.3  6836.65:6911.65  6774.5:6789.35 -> 0.08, 10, 9.37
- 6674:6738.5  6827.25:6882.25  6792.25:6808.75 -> 0.08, 9.65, 9.13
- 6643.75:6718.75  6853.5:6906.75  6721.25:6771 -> 0.11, 10.4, 9.28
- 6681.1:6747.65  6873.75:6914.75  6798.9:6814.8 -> 0.11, 9.5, 9.72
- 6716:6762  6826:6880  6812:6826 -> 0.03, 9.04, 9.12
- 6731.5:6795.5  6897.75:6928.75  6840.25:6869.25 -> 0.09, 9.13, 10.3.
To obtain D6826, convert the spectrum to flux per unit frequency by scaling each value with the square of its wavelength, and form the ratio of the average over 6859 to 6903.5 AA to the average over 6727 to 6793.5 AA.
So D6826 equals 1.06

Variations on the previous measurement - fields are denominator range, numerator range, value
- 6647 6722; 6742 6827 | 0.90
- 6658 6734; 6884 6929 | 1.08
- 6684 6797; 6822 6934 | 1.08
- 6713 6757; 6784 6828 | 0.98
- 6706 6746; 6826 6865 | 1.01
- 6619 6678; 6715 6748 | 0.83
